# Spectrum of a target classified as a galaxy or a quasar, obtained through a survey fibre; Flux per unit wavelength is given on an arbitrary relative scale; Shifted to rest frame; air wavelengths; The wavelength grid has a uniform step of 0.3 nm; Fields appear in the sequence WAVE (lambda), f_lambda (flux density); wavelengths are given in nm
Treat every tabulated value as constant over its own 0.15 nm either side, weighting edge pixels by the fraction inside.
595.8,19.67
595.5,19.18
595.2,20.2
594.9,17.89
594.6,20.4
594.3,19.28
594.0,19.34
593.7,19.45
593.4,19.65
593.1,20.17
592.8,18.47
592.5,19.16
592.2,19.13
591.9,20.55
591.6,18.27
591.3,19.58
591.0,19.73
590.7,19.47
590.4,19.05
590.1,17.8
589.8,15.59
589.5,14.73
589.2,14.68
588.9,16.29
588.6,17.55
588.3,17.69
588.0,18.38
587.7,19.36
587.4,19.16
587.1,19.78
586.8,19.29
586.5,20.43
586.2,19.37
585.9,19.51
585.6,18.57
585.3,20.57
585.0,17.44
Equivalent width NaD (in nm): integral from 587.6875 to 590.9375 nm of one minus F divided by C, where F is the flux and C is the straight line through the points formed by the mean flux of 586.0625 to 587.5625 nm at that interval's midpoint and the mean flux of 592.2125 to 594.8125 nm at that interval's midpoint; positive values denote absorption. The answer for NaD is 0.372 nm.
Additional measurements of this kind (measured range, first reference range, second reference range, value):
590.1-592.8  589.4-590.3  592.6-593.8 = -0.22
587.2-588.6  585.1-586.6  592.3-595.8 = 0.07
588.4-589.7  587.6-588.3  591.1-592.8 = 0.20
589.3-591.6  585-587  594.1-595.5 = 0.18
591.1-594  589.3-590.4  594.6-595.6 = -0.25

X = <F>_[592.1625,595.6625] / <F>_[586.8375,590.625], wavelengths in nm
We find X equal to 1.10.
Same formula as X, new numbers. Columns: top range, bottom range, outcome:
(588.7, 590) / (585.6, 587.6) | 0.79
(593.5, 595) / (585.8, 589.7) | 1.07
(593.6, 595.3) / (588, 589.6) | 1.18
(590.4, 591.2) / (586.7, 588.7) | 1.04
